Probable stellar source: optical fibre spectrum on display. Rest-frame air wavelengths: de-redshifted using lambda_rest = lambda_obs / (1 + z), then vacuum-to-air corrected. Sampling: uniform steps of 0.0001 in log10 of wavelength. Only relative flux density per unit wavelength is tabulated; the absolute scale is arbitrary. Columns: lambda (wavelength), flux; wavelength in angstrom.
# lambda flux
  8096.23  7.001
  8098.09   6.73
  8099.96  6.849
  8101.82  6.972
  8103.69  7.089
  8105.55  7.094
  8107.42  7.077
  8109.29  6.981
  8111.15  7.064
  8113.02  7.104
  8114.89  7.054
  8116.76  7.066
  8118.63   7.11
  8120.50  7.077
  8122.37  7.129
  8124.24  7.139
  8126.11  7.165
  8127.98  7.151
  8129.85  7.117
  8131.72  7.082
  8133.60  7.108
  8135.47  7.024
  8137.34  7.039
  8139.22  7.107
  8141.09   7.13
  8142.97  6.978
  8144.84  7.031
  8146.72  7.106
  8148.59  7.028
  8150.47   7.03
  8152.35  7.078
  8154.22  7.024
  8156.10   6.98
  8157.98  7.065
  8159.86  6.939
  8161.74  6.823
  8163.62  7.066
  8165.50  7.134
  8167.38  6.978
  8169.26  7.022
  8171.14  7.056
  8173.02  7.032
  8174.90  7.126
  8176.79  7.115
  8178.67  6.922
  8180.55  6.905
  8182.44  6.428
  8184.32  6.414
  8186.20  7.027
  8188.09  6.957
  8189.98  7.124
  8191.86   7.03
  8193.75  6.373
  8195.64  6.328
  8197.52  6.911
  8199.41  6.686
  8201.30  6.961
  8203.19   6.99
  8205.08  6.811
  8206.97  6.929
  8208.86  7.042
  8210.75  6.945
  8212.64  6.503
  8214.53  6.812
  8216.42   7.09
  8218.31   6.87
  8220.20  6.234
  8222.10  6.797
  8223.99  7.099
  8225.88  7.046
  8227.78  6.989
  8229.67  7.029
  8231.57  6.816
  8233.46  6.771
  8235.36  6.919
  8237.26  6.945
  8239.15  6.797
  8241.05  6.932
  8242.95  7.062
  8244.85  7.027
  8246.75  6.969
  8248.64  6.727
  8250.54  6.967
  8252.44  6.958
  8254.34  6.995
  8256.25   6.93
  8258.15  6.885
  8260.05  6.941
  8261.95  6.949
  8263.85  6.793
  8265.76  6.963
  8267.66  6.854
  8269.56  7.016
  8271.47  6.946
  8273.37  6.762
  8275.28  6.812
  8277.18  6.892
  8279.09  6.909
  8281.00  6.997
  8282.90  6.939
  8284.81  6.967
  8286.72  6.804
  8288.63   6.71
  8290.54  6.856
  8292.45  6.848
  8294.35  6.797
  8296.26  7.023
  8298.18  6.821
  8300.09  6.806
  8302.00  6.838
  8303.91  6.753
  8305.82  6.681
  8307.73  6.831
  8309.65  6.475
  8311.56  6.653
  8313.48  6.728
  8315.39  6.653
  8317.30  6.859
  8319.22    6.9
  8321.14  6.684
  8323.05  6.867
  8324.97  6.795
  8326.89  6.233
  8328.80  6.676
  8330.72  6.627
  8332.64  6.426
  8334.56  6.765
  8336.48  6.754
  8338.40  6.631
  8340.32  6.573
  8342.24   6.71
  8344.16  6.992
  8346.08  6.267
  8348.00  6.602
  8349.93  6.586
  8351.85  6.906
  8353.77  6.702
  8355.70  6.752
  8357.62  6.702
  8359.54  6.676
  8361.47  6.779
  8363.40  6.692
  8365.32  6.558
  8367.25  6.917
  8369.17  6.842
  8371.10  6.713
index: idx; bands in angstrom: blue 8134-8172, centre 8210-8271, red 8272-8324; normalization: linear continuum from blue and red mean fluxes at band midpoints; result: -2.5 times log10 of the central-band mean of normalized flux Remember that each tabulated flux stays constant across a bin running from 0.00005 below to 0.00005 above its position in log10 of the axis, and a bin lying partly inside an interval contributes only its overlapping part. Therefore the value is 0.001 mag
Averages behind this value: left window 7.03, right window 6.81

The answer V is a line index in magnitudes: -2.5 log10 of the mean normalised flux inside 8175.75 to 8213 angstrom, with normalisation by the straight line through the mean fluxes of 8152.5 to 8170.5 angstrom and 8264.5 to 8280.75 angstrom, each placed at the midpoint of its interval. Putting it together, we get 0.02 mag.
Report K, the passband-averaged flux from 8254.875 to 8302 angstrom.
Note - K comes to 6.88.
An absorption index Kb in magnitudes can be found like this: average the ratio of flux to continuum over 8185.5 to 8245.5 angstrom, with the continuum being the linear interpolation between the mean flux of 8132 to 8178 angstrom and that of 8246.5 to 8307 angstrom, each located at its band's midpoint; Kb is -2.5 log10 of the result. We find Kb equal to 0.01 mag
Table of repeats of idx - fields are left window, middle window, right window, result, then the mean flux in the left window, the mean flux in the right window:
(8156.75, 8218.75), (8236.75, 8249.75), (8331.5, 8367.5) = -0.017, 6.89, 6.68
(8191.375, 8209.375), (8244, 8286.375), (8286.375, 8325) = -0.021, 6.79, 6.78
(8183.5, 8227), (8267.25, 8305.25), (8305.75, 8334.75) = -0.023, 6.83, 6.68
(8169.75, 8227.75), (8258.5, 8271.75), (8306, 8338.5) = -0.025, 6.86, 6.68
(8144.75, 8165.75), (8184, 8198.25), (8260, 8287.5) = 0.031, 7.02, 6.9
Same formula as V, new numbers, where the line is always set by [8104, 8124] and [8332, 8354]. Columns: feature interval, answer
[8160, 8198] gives 0.01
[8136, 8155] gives -0.01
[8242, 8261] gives -0.02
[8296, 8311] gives 0.00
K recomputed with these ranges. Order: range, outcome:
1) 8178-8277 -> 6.87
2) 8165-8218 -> 6.88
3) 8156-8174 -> 7.01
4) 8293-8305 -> 6.84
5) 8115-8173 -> 7.06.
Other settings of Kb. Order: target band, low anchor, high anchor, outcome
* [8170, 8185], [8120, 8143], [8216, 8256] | 0.02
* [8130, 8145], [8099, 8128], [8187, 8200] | -0.01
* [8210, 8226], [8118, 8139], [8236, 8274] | 0.03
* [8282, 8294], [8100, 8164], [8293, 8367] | -0.01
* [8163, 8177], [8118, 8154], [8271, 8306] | 0.00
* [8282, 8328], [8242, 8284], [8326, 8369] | 0.00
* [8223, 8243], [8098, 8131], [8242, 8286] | 0.00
